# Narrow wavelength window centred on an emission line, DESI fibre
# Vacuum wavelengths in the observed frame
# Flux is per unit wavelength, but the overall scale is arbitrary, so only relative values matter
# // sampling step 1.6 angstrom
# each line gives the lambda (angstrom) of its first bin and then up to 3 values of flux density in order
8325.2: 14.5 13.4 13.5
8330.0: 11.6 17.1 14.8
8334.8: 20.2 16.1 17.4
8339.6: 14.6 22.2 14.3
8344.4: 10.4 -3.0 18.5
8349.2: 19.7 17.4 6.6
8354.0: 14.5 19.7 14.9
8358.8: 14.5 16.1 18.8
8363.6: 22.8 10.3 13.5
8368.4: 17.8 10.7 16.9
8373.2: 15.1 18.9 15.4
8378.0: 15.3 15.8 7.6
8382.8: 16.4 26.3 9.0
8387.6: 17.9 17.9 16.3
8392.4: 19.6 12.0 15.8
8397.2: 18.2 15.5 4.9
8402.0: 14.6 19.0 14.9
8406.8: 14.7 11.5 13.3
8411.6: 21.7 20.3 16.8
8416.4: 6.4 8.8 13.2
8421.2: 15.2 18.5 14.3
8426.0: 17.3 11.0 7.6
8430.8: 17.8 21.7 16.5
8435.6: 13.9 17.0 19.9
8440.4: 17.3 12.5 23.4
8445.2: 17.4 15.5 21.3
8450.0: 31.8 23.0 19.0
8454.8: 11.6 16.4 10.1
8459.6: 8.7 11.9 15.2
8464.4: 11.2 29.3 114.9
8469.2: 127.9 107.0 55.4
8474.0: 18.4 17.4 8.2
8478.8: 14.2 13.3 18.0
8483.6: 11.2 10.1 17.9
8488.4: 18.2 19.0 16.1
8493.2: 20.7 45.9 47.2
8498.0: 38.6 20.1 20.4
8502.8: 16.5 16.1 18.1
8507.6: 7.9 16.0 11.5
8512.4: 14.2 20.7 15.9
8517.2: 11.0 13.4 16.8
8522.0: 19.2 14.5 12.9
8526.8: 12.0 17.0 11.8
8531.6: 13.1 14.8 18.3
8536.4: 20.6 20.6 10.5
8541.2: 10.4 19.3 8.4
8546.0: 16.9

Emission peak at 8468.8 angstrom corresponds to H-alpha 6563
